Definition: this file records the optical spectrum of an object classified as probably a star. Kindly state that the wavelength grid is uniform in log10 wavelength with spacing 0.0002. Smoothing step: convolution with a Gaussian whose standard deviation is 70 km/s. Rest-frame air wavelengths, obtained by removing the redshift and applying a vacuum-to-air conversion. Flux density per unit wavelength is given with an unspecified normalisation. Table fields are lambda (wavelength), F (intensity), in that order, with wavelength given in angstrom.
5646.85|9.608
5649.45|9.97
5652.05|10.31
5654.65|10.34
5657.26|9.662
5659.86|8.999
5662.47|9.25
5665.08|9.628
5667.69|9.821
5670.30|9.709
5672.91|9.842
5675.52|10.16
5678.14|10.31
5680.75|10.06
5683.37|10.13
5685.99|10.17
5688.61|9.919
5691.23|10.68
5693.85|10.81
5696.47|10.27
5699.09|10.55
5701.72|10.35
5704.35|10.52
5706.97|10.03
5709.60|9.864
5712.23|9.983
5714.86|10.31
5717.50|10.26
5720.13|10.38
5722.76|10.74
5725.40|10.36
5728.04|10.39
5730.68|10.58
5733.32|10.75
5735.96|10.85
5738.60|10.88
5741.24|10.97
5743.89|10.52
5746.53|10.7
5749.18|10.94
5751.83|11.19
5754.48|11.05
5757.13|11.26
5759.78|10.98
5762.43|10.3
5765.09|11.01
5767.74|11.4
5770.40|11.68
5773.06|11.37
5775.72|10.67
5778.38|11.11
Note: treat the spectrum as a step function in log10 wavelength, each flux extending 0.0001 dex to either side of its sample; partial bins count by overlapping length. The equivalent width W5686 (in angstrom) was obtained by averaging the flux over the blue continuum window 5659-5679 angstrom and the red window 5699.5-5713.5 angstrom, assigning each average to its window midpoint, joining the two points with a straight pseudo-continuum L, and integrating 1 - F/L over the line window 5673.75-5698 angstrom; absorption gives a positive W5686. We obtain -0.86 angstrom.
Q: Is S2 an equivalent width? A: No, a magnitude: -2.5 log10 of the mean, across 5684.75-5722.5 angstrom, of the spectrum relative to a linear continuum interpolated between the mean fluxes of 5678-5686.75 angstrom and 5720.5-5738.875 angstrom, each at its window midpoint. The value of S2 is 0.01 mag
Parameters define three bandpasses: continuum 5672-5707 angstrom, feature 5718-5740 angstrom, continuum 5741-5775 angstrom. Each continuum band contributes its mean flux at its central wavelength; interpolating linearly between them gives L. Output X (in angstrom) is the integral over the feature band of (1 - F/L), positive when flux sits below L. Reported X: 0.2 angstrom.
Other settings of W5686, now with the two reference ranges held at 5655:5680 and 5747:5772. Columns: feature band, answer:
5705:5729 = 0.45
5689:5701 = -0.44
